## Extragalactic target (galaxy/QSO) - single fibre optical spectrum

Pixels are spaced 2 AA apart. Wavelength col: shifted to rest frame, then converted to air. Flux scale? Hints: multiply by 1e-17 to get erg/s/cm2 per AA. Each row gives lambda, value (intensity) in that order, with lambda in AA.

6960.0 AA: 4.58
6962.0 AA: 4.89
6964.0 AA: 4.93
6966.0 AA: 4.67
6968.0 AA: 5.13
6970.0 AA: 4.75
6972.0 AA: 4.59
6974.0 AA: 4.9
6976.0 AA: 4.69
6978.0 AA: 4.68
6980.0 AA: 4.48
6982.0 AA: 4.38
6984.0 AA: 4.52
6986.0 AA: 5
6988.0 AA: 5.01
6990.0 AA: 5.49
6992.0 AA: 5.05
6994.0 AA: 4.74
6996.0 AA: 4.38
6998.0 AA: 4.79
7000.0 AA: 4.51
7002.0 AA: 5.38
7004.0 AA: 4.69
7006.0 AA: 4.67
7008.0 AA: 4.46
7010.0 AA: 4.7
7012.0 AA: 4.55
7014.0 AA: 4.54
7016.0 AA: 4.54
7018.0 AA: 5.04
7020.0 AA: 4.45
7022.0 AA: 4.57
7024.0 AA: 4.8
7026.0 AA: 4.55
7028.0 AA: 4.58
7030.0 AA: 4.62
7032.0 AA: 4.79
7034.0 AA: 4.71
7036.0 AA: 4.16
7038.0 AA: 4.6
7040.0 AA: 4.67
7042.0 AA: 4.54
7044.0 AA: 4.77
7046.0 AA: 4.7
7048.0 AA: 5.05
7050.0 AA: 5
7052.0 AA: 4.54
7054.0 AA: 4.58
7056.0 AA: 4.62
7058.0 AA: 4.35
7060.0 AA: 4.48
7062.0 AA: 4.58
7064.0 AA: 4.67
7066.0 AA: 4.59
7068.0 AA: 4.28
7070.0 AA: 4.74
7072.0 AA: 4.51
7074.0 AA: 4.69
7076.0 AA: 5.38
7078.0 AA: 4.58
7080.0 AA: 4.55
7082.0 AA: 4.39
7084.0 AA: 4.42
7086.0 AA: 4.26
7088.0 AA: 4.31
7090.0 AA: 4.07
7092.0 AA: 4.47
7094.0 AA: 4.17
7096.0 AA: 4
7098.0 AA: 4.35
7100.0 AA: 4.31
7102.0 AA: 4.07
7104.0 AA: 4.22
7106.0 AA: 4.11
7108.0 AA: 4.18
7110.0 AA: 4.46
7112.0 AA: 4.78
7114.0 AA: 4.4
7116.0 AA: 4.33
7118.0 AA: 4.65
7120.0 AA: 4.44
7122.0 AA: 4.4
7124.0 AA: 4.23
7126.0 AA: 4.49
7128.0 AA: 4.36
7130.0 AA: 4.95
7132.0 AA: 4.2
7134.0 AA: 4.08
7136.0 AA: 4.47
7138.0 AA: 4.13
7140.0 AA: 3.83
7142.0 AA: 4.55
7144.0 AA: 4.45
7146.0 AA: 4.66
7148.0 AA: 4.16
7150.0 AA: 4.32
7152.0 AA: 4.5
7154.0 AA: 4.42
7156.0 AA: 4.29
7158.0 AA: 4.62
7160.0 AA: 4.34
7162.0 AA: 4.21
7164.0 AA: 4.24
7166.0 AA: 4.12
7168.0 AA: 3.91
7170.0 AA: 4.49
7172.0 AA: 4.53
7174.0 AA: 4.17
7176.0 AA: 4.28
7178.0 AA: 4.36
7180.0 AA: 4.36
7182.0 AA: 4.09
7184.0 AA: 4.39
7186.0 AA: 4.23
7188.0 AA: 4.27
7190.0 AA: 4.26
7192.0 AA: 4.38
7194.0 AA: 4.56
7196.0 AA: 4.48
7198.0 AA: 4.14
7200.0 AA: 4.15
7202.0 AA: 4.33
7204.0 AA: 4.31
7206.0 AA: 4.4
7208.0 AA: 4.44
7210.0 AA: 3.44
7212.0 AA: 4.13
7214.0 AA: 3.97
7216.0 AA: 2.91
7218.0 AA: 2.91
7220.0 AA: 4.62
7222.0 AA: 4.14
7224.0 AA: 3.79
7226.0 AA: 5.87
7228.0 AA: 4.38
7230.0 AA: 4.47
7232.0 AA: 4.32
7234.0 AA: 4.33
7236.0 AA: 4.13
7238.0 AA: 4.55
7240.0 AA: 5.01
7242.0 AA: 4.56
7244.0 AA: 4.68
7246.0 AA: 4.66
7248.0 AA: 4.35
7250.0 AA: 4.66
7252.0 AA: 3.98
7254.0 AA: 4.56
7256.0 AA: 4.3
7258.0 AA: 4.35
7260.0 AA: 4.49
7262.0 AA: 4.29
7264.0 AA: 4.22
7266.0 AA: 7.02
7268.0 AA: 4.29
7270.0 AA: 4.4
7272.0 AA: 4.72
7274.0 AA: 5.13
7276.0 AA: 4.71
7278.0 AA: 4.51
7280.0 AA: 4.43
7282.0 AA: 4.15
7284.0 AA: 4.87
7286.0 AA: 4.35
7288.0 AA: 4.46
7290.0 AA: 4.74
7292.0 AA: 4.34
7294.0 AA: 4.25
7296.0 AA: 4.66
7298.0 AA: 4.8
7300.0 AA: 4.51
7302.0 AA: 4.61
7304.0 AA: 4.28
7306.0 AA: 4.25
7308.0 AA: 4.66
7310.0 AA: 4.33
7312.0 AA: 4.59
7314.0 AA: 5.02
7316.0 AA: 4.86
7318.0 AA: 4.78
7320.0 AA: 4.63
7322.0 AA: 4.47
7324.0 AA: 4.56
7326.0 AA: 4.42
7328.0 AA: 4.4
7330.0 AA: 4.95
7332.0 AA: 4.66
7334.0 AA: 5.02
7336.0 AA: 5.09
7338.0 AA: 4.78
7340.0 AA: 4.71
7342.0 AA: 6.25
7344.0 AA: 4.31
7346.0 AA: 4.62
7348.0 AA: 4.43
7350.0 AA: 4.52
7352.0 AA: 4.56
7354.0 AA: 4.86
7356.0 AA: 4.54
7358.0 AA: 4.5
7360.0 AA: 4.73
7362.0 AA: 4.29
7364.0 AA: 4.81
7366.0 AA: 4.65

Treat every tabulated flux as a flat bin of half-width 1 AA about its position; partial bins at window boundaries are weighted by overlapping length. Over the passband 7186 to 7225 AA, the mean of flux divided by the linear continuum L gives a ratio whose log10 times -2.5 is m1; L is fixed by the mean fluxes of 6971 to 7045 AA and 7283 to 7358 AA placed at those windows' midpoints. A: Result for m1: 0.14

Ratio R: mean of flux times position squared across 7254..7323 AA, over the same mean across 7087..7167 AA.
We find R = 1.1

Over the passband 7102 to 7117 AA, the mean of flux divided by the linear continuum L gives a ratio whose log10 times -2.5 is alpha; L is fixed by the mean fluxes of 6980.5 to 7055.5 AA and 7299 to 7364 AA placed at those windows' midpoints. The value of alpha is 0.09 mag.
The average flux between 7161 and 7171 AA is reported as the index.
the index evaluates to 4.19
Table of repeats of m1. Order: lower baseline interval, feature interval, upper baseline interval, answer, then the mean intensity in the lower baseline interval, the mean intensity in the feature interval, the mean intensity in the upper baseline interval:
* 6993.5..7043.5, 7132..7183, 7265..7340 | 0.09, 4.64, 4.3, 4.67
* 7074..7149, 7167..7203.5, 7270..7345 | 0.05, 4.38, 4.3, 4.65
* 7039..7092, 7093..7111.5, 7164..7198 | 0.07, 4.59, 4.22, 4.3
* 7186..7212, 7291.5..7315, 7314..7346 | 0.04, 4.26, 4.53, 4.79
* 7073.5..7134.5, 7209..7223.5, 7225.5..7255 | 0.21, 4.4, 3.73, 4.55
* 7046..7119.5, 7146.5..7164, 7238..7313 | 0.04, 4.48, 4.36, 4.57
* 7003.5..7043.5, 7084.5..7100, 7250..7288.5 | 0.09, 4.61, 4.24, 4.59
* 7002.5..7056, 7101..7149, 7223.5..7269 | 0.06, 4.66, 4.36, 4.59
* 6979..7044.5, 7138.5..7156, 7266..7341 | 0.08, 4.69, 4.35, 4.64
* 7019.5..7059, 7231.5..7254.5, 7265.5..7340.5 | 0.04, 4.63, 4.48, 4.65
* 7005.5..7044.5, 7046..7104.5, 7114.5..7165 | 0.00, 4.61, 4.5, 4.37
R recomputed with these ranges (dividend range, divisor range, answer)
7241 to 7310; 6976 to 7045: 1.05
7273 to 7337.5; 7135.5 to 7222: 1.13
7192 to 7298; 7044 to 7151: 1.04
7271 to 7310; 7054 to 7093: 1.07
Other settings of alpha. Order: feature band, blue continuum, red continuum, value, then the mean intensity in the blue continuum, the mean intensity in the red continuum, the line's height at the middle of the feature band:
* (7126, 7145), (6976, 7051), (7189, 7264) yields 0.03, 4.71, 4.3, 4.48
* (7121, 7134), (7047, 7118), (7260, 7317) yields 0.02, 4.47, 4.62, 4.51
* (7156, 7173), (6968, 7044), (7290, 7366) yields 0.09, 4.7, 4.65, 4.67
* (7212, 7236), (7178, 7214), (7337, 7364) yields 0.05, 4.25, 4.7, 4.33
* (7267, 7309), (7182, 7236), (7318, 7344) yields 0.02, 4.21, 4.81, 4.6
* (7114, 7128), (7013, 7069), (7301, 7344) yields 0.06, 4.62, 4.72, 4.65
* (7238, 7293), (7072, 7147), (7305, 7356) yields 0.00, 4.39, 4.71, 4.61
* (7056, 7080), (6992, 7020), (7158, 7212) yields -0.02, 4.7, 4.27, 4.55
